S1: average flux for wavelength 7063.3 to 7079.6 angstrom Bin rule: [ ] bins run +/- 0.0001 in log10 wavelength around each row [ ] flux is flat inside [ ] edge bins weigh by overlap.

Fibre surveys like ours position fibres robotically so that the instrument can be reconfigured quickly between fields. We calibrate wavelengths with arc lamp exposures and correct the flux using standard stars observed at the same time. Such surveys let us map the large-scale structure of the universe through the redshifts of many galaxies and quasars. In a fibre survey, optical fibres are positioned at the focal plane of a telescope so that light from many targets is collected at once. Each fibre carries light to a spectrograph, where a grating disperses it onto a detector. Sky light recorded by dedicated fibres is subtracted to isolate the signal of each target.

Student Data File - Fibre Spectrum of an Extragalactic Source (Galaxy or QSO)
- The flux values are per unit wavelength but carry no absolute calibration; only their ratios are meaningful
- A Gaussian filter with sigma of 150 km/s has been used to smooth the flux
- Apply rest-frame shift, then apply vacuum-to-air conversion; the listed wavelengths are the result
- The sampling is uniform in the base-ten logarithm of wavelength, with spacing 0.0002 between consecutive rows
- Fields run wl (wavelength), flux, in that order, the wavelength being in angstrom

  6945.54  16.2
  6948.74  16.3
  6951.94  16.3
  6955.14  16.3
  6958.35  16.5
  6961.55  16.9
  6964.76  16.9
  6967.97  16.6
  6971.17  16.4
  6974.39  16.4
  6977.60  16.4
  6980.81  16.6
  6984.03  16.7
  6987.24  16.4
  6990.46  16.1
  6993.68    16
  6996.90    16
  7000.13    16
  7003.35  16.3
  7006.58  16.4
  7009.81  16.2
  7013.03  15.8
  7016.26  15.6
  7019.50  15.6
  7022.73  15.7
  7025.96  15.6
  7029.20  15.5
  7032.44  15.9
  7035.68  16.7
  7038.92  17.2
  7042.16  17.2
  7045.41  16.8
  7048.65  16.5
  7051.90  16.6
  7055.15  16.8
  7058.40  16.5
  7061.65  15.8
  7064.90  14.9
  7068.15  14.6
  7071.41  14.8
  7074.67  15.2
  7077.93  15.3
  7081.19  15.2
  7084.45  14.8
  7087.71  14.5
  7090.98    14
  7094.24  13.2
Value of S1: 15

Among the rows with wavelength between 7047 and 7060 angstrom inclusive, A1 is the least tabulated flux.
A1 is 16.5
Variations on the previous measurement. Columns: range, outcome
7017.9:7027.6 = 15.6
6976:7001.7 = 16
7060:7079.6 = 14.6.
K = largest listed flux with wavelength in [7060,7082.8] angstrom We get 15.8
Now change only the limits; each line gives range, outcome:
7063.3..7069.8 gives 14.9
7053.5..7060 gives 16.8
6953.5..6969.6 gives 16.9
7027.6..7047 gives 17.2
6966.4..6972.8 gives 16.6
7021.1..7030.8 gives 15.7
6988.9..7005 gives 16.3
